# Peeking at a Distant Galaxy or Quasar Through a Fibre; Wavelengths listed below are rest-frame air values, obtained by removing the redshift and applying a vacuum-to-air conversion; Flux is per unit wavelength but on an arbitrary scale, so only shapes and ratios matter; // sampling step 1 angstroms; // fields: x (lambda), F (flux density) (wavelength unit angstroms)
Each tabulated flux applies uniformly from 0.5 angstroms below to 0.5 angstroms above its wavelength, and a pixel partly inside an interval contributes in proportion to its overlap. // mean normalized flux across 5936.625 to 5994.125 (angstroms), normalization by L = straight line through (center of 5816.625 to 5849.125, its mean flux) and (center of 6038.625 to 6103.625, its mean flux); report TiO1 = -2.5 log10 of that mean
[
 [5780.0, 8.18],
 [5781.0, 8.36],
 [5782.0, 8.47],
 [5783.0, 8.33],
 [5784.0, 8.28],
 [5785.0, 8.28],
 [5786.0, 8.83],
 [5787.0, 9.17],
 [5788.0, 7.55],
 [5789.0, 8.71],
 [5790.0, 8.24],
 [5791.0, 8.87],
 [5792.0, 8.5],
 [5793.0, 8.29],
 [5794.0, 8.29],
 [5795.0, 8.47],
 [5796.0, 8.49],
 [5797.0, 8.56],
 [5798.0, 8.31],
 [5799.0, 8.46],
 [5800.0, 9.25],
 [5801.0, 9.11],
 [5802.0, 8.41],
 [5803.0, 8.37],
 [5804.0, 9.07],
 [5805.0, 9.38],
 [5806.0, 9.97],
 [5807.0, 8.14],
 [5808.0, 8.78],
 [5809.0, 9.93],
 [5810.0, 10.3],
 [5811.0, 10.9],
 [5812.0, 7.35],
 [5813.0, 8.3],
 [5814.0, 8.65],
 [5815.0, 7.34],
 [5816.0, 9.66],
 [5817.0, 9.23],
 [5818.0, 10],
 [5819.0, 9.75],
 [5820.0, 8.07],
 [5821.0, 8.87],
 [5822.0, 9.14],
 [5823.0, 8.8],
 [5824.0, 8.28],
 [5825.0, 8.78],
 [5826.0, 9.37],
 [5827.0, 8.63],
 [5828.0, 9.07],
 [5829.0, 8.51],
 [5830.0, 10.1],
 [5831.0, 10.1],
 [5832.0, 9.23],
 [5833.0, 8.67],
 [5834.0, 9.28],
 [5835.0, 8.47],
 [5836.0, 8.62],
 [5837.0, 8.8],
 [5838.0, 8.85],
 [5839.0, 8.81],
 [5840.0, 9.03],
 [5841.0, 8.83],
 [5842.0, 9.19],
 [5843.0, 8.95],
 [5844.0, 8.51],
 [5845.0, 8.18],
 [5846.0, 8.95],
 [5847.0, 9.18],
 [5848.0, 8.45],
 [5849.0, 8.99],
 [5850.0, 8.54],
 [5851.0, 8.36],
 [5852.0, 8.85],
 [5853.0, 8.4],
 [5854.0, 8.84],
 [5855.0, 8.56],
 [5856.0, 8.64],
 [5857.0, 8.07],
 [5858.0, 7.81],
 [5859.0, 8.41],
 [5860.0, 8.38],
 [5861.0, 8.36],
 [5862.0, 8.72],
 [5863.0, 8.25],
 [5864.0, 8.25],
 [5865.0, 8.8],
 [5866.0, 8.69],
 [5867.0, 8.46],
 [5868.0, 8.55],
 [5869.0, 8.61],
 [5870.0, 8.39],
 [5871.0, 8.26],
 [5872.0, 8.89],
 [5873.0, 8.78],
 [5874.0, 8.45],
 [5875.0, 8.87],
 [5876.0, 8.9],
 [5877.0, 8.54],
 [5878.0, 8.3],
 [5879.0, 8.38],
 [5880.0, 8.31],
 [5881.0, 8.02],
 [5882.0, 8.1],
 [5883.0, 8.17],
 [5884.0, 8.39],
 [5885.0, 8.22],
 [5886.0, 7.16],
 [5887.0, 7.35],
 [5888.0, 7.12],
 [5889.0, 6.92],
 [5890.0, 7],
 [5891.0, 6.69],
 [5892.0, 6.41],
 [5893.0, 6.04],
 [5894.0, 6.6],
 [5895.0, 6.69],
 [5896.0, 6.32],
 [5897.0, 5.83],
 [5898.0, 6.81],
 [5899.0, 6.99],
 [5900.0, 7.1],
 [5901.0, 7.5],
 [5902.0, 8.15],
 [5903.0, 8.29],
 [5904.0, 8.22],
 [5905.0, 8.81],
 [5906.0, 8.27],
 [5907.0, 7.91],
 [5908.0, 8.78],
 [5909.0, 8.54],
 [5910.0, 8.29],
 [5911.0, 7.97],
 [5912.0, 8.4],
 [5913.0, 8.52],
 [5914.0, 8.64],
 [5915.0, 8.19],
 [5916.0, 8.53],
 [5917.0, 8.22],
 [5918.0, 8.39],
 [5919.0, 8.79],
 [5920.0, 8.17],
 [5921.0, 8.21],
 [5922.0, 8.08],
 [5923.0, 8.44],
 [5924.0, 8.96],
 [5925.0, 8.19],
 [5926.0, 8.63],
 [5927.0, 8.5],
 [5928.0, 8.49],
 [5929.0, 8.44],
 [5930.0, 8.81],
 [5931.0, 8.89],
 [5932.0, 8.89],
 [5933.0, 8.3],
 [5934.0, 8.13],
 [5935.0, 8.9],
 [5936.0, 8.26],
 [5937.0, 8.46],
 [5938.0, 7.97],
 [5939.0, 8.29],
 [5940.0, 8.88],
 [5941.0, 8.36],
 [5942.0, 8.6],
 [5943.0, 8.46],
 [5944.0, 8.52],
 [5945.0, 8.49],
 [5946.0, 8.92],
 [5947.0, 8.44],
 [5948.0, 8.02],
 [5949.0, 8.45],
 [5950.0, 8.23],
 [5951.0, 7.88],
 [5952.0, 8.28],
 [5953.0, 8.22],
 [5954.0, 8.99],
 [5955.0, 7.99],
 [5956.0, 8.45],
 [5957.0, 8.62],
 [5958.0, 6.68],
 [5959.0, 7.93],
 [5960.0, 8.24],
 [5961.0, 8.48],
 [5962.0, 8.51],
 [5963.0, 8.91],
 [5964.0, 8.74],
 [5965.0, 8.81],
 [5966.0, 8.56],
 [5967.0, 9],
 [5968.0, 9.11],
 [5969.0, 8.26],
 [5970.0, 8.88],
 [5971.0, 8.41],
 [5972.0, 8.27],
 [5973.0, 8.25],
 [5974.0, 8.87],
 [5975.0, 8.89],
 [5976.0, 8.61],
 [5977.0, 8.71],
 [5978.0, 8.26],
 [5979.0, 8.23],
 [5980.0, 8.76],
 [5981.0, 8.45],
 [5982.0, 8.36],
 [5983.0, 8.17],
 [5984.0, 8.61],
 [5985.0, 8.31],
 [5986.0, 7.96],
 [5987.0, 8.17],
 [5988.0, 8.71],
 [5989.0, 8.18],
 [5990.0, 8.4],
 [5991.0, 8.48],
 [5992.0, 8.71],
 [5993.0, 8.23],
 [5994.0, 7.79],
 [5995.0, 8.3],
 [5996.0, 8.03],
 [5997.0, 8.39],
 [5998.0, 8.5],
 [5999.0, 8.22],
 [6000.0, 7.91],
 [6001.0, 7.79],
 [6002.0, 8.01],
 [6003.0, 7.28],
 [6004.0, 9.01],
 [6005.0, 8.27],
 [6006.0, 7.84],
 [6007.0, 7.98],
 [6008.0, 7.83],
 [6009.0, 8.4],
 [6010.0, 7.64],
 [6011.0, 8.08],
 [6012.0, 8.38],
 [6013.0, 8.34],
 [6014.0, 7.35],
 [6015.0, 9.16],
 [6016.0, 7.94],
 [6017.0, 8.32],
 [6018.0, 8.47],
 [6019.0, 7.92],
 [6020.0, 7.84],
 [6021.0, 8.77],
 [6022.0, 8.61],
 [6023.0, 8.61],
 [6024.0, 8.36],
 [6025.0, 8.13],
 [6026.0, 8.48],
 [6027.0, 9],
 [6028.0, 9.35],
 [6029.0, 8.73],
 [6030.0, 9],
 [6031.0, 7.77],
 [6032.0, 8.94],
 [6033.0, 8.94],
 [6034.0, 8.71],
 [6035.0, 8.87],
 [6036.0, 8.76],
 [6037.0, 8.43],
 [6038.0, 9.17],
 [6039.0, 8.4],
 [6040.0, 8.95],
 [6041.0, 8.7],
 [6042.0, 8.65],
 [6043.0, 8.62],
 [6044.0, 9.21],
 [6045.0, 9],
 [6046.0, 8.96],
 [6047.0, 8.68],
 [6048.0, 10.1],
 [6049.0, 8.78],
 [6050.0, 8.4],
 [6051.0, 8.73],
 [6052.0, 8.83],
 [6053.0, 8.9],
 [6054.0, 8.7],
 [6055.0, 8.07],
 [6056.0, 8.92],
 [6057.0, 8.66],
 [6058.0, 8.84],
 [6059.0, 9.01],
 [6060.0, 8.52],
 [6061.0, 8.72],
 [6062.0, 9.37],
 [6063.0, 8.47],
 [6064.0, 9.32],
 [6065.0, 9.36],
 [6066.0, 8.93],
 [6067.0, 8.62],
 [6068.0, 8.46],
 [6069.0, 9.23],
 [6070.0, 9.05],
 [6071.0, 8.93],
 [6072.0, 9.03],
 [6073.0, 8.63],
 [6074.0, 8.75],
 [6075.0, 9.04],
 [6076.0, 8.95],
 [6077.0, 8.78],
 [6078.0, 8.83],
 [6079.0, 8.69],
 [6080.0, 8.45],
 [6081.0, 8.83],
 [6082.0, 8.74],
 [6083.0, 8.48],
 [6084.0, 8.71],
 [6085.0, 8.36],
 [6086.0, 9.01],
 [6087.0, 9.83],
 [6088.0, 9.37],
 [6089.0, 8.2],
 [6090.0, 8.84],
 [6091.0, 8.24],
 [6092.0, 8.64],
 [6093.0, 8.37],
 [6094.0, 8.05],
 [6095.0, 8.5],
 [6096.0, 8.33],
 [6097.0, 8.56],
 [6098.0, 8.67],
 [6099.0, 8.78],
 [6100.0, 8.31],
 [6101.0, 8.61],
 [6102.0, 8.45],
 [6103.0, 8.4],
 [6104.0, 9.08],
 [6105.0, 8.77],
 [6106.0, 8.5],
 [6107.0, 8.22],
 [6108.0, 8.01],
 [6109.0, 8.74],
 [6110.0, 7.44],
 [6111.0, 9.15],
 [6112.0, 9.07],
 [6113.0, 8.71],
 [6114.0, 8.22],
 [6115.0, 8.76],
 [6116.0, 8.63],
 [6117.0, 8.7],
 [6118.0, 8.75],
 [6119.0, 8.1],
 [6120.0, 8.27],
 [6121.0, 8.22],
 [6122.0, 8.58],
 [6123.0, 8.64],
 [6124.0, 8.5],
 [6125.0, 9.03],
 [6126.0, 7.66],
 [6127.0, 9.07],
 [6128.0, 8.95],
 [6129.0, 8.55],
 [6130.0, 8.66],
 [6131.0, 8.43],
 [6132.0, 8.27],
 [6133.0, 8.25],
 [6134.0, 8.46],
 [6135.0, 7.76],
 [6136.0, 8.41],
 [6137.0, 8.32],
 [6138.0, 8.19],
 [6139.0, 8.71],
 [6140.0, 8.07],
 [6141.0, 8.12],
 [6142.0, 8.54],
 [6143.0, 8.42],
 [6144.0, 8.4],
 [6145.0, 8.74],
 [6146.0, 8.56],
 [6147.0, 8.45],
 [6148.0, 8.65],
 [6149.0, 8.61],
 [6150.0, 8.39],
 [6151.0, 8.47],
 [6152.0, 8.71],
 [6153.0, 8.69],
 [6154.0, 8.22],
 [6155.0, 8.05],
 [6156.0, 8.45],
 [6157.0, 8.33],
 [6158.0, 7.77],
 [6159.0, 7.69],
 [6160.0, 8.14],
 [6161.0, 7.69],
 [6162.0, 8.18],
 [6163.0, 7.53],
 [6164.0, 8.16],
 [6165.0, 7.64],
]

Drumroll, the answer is 0.053 mag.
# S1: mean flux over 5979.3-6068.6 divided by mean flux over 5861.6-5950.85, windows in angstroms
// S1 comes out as 1.05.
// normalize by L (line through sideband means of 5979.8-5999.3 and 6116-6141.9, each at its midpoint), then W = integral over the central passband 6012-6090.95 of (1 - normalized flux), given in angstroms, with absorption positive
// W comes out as -3.4 angstroms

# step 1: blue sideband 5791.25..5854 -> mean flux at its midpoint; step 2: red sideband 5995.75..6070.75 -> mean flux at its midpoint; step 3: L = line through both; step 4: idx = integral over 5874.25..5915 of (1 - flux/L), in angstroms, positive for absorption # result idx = 4.7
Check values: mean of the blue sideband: 8.87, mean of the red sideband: 8.57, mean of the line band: 7.75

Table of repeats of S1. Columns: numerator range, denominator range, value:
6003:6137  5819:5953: 1.03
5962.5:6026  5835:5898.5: 1.02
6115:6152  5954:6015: 1.02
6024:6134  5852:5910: 1.09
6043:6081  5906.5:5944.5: 1.05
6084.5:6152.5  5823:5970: 1.02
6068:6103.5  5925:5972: 1.03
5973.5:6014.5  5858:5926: 1.03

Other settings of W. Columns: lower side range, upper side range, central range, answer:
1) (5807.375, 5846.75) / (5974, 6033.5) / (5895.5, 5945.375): 2.3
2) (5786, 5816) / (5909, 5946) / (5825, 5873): -0.5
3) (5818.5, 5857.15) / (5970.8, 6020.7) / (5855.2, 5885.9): 1.1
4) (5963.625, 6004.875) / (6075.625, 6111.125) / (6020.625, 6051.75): -1.0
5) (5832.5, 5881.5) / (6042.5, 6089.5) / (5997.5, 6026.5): 2.0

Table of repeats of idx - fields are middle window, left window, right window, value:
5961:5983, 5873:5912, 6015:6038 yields -1.0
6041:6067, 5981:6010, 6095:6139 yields -1.6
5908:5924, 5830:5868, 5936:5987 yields 0.3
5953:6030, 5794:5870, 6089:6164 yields 2.1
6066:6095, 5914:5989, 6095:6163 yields -1.1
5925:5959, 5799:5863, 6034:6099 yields 1.6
